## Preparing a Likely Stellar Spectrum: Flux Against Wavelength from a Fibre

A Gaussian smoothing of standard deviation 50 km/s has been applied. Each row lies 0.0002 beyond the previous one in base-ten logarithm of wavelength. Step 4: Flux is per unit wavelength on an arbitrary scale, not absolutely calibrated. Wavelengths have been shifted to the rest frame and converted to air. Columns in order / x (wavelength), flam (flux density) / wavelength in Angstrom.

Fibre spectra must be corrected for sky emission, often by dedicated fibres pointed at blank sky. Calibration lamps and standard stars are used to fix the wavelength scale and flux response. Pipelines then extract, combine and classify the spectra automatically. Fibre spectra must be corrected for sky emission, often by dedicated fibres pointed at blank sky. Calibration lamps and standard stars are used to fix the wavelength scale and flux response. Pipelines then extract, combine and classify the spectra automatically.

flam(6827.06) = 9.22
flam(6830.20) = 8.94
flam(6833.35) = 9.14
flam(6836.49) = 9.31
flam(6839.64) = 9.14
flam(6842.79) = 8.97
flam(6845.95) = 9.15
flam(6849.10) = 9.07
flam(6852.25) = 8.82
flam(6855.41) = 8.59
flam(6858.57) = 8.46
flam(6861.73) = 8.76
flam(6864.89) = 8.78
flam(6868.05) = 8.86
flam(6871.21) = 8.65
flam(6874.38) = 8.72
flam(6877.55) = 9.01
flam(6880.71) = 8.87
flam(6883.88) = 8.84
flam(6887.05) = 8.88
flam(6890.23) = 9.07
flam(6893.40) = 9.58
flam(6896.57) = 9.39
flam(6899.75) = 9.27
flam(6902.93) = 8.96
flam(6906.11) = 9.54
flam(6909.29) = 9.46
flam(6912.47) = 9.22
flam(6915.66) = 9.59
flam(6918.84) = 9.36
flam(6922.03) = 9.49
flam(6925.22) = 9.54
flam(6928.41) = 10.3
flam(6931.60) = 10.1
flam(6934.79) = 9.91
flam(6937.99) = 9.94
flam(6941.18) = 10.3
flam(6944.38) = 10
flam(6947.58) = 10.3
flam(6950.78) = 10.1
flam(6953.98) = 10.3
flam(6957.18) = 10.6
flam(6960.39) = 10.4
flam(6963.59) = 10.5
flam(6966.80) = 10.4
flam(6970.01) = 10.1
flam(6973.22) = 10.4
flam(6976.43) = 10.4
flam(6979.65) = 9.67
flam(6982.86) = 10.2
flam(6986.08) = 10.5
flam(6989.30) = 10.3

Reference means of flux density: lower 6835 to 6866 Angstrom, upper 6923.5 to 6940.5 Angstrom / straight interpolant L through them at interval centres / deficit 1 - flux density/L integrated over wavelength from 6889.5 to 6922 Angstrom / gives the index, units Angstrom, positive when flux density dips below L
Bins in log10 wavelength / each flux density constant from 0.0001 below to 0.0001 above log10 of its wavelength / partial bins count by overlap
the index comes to 0.9 Angstrom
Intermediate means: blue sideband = 8.9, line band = 9.36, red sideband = 9.97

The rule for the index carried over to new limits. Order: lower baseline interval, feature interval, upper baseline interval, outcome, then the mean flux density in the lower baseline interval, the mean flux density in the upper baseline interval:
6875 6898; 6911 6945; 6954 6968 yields 0.2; 9.08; 10.5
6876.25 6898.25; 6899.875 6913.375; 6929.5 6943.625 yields 0.3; 9.1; 10.1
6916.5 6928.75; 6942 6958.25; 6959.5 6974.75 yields -0.3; 9.6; 10.4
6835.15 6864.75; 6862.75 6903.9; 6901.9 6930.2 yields 1.0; 8.91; 9.51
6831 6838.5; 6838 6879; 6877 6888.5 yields 0.9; 9.19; 8.9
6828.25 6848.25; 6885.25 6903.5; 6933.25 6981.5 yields 0.8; 9.11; 10.2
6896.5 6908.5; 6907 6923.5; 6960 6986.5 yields 0.1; 9.29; 10.3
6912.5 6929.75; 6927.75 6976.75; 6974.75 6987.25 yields -1.7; 9.6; 10.2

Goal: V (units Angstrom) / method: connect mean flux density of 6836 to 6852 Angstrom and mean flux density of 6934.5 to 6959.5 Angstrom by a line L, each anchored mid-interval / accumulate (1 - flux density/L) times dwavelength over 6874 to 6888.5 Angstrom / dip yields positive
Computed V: 0.94 Angstrom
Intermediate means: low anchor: 9.09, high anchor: 10.2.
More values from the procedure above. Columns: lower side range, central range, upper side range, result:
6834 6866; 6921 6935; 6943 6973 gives 0.1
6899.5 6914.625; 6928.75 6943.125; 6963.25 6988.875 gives -0.6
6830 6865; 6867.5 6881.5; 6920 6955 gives 0.7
